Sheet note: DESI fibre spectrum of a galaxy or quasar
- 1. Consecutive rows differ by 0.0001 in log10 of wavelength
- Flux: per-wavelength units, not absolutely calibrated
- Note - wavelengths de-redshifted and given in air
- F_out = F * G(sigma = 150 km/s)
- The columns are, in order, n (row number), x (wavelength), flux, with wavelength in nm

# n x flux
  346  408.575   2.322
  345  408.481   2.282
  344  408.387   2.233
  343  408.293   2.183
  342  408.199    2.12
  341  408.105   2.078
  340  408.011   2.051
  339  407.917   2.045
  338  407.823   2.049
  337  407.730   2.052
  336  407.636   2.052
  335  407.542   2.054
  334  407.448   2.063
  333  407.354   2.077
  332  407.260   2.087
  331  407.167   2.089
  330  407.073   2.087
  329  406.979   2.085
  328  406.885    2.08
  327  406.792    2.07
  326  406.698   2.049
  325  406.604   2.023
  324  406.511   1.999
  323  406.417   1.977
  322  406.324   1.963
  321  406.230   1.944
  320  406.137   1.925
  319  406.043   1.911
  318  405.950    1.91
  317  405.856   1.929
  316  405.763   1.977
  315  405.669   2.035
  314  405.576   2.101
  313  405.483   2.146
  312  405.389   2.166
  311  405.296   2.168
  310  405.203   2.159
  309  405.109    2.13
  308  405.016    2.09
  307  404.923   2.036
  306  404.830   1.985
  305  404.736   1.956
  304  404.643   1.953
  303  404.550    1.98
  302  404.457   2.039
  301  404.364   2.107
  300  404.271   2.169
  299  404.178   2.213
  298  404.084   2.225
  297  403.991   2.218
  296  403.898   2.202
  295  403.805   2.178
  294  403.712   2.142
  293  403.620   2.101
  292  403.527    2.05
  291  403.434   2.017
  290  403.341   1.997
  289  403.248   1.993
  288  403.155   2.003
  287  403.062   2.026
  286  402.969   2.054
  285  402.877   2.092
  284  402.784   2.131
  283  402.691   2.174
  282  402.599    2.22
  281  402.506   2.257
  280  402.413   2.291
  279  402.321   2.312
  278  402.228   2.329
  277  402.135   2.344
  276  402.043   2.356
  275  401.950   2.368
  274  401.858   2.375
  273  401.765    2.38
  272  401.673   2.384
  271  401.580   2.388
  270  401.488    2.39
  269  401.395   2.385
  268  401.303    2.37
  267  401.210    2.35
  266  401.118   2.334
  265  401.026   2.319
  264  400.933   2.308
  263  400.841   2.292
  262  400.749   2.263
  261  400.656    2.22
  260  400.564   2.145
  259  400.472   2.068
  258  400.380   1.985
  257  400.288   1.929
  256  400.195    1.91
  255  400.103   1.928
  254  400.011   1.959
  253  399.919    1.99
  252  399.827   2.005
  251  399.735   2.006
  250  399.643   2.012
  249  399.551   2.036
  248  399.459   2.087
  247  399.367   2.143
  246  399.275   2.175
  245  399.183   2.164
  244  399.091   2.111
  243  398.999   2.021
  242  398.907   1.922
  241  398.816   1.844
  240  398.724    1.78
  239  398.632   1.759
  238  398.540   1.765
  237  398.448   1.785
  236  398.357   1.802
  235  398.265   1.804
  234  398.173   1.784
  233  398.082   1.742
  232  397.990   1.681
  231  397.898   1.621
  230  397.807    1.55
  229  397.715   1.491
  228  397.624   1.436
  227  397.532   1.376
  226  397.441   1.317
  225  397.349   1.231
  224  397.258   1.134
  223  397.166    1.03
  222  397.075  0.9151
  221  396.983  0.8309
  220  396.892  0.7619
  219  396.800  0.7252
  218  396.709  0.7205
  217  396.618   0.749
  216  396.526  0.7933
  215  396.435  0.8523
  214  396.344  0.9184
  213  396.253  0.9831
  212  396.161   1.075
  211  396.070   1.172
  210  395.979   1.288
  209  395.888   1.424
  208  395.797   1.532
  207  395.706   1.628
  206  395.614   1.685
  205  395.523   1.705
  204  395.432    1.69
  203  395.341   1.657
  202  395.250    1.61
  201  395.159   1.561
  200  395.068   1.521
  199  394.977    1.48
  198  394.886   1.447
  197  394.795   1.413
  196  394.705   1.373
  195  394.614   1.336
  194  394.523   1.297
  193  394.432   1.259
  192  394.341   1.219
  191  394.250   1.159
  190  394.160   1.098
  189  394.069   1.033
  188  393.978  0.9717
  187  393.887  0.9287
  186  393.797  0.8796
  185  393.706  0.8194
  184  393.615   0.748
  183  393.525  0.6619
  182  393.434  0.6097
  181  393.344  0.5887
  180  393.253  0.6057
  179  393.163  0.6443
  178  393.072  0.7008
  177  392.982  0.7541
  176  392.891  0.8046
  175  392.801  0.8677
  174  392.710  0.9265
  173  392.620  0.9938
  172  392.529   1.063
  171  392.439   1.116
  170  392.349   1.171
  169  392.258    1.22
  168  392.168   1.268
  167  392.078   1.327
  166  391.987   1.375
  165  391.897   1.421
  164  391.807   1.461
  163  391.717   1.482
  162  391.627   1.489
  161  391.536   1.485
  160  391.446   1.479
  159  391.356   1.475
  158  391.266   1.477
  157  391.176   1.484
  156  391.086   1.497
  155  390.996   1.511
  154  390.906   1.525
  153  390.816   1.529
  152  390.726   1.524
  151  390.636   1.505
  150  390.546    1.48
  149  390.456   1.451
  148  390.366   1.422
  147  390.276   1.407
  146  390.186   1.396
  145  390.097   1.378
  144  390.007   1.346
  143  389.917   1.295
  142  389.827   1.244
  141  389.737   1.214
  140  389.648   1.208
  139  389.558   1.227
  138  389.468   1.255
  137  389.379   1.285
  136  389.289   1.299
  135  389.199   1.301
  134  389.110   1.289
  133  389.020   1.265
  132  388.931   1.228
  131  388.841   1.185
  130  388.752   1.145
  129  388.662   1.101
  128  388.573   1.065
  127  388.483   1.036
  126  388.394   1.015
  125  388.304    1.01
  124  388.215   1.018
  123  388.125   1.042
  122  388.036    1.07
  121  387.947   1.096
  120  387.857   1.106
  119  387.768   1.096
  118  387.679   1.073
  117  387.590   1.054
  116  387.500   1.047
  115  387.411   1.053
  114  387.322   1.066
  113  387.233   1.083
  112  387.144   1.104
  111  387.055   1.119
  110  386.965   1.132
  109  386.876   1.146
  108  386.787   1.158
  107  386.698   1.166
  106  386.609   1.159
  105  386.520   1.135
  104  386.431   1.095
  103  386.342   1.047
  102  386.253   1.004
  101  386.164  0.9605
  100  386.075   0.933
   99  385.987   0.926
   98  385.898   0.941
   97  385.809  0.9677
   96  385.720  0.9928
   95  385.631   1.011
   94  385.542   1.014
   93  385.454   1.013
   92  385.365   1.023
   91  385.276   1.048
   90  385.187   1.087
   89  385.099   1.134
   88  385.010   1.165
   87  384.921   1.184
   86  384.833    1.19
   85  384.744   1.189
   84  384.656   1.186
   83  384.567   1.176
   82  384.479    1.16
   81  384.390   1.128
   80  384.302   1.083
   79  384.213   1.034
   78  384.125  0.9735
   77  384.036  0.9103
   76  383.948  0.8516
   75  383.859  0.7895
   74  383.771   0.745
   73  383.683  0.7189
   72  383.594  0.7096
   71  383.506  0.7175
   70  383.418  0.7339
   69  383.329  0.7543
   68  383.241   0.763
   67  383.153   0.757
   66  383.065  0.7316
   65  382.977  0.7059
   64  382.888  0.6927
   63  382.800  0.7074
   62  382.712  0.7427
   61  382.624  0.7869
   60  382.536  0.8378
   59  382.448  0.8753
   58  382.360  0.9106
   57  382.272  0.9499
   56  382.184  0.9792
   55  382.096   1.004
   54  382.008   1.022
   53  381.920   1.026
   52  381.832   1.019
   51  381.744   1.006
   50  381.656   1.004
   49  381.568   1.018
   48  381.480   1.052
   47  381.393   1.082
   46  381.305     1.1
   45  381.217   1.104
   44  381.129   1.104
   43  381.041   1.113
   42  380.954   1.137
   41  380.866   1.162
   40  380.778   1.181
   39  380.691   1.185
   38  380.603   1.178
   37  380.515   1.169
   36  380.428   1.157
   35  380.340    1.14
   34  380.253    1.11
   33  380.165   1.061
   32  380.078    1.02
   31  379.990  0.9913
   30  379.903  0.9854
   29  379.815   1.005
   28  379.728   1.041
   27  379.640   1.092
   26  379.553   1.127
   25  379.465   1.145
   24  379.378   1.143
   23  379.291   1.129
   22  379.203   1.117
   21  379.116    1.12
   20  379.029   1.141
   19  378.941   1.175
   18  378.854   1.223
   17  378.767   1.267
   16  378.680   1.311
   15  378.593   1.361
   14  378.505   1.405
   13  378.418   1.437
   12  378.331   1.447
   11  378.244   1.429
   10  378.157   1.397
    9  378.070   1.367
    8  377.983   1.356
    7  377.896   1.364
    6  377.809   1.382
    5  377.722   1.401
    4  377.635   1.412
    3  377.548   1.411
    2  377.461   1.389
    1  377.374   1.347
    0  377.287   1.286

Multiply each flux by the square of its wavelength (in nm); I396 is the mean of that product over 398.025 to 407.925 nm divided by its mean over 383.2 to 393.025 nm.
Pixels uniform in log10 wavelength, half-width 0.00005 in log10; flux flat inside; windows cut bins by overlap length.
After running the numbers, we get 2.0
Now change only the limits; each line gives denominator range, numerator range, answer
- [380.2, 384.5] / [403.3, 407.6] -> 2.43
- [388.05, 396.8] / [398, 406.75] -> 1.81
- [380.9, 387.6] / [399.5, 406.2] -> 2.37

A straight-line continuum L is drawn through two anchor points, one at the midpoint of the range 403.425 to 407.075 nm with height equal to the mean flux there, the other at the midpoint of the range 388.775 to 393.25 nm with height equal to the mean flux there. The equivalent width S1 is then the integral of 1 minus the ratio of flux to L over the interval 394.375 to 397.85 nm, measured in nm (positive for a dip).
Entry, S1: 0.64 nm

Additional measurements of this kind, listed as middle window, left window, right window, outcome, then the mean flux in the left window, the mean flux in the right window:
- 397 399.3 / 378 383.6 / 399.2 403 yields 0.455 nm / 1.06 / 2.2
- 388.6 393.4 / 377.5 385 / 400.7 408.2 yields 0.835 nm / 1.07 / 2.13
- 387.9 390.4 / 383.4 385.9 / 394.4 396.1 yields -0.002 nm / 1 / 1.48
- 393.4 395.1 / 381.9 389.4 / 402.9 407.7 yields 0.412 nm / 1.01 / 2.06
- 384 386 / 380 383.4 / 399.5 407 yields 0.146 nm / 0.981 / 2.12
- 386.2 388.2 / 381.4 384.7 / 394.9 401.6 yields 0.042 nm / 0.901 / 1.69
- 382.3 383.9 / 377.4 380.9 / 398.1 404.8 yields 0.717 nm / 1.22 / 2.11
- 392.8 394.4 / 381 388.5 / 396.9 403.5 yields 0.735 nm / 0.996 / 1.97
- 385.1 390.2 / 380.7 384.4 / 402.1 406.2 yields 0.354 nm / 0.922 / 2.1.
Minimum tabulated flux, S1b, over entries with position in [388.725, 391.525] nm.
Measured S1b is 1.145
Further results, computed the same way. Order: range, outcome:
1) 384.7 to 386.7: 0.926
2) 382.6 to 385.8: 0.6927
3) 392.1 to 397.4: 0.5887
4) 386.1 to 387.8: 0.9605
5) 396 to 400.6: 0.7205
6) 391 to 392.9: 0.8046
